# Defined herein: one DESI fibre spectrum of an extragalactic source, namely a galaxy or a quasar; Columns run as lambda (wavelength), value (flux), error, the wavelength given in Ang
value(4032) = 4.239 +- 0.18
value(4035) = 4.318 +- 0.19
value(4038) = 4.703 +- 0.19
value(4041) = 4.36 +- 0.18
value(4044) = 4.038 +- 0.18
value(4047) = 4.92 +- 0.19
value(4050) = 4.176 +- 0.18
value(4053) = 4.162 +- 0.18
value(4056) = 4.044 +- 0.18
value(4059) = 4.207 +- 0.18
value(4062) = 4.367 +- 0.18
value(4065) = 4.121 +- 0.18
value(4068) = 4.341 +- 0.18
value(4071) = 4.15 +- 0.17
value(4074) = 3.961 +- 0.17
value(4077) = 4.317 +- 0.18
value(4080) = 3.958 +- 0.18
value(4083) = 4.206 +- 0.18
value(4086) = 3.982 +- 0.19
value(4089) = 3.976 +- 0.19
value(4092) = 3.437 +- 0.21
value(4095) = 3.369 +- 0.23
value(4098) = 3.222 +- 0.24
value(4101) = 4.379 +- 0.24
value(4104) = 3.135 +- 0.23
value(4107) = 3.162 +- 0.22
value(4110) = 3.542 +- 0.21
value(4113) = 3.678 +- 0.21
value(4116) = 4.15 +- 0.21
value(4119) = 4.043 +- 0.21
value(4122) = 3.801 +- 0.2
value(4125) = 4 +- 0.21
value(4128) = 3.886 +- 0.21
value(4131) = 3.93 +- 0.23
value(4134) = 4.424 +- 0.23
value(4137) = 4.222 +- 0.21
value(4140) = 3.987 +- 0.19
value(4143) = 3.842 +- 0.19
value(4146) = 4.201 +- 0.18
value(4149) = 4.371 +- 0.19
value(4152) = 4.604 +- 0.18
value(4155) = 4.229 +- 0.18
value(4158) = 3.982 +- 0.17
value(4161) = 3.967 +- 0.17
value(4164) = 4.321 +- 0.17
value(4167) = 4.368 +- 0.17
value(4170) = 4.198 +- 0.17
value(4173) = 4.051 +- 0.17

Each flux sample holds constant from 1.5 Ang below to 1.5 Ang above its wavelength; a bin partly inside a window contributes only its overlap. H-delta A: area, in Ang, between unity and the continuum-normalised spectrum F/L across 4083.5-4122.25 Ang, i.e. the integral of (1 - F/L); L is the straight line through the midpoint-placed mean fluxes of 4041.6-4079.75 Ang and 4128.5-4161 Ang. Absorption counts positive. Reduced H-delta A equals 4.6 Ang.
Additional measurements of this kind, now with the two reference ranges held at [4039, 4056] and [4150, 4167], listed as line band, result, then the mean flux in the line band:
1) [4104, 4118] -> 2.2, 3.59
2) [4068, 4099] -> 2.9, 3.89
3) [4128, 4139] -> 0.3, 4.14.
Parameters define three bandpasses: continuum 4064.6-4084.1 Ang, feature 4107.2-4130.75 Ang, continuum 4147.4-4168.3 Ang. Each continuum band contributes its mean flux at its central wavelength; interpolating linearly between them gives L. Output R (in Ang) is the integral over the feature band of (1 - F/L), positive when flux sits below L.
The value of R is 2.1 Ang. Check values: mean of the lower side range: 4.15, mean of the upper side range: 4.26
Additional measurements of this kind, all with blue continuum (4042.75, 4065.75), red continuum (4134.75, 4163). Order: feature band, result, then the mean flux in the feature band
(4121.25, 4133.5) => 0.7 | 3.95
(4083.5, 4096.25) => 1.5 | 3.74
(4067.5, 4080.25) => 0.3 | 4.15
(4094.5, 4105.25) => 1.7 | 3.55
